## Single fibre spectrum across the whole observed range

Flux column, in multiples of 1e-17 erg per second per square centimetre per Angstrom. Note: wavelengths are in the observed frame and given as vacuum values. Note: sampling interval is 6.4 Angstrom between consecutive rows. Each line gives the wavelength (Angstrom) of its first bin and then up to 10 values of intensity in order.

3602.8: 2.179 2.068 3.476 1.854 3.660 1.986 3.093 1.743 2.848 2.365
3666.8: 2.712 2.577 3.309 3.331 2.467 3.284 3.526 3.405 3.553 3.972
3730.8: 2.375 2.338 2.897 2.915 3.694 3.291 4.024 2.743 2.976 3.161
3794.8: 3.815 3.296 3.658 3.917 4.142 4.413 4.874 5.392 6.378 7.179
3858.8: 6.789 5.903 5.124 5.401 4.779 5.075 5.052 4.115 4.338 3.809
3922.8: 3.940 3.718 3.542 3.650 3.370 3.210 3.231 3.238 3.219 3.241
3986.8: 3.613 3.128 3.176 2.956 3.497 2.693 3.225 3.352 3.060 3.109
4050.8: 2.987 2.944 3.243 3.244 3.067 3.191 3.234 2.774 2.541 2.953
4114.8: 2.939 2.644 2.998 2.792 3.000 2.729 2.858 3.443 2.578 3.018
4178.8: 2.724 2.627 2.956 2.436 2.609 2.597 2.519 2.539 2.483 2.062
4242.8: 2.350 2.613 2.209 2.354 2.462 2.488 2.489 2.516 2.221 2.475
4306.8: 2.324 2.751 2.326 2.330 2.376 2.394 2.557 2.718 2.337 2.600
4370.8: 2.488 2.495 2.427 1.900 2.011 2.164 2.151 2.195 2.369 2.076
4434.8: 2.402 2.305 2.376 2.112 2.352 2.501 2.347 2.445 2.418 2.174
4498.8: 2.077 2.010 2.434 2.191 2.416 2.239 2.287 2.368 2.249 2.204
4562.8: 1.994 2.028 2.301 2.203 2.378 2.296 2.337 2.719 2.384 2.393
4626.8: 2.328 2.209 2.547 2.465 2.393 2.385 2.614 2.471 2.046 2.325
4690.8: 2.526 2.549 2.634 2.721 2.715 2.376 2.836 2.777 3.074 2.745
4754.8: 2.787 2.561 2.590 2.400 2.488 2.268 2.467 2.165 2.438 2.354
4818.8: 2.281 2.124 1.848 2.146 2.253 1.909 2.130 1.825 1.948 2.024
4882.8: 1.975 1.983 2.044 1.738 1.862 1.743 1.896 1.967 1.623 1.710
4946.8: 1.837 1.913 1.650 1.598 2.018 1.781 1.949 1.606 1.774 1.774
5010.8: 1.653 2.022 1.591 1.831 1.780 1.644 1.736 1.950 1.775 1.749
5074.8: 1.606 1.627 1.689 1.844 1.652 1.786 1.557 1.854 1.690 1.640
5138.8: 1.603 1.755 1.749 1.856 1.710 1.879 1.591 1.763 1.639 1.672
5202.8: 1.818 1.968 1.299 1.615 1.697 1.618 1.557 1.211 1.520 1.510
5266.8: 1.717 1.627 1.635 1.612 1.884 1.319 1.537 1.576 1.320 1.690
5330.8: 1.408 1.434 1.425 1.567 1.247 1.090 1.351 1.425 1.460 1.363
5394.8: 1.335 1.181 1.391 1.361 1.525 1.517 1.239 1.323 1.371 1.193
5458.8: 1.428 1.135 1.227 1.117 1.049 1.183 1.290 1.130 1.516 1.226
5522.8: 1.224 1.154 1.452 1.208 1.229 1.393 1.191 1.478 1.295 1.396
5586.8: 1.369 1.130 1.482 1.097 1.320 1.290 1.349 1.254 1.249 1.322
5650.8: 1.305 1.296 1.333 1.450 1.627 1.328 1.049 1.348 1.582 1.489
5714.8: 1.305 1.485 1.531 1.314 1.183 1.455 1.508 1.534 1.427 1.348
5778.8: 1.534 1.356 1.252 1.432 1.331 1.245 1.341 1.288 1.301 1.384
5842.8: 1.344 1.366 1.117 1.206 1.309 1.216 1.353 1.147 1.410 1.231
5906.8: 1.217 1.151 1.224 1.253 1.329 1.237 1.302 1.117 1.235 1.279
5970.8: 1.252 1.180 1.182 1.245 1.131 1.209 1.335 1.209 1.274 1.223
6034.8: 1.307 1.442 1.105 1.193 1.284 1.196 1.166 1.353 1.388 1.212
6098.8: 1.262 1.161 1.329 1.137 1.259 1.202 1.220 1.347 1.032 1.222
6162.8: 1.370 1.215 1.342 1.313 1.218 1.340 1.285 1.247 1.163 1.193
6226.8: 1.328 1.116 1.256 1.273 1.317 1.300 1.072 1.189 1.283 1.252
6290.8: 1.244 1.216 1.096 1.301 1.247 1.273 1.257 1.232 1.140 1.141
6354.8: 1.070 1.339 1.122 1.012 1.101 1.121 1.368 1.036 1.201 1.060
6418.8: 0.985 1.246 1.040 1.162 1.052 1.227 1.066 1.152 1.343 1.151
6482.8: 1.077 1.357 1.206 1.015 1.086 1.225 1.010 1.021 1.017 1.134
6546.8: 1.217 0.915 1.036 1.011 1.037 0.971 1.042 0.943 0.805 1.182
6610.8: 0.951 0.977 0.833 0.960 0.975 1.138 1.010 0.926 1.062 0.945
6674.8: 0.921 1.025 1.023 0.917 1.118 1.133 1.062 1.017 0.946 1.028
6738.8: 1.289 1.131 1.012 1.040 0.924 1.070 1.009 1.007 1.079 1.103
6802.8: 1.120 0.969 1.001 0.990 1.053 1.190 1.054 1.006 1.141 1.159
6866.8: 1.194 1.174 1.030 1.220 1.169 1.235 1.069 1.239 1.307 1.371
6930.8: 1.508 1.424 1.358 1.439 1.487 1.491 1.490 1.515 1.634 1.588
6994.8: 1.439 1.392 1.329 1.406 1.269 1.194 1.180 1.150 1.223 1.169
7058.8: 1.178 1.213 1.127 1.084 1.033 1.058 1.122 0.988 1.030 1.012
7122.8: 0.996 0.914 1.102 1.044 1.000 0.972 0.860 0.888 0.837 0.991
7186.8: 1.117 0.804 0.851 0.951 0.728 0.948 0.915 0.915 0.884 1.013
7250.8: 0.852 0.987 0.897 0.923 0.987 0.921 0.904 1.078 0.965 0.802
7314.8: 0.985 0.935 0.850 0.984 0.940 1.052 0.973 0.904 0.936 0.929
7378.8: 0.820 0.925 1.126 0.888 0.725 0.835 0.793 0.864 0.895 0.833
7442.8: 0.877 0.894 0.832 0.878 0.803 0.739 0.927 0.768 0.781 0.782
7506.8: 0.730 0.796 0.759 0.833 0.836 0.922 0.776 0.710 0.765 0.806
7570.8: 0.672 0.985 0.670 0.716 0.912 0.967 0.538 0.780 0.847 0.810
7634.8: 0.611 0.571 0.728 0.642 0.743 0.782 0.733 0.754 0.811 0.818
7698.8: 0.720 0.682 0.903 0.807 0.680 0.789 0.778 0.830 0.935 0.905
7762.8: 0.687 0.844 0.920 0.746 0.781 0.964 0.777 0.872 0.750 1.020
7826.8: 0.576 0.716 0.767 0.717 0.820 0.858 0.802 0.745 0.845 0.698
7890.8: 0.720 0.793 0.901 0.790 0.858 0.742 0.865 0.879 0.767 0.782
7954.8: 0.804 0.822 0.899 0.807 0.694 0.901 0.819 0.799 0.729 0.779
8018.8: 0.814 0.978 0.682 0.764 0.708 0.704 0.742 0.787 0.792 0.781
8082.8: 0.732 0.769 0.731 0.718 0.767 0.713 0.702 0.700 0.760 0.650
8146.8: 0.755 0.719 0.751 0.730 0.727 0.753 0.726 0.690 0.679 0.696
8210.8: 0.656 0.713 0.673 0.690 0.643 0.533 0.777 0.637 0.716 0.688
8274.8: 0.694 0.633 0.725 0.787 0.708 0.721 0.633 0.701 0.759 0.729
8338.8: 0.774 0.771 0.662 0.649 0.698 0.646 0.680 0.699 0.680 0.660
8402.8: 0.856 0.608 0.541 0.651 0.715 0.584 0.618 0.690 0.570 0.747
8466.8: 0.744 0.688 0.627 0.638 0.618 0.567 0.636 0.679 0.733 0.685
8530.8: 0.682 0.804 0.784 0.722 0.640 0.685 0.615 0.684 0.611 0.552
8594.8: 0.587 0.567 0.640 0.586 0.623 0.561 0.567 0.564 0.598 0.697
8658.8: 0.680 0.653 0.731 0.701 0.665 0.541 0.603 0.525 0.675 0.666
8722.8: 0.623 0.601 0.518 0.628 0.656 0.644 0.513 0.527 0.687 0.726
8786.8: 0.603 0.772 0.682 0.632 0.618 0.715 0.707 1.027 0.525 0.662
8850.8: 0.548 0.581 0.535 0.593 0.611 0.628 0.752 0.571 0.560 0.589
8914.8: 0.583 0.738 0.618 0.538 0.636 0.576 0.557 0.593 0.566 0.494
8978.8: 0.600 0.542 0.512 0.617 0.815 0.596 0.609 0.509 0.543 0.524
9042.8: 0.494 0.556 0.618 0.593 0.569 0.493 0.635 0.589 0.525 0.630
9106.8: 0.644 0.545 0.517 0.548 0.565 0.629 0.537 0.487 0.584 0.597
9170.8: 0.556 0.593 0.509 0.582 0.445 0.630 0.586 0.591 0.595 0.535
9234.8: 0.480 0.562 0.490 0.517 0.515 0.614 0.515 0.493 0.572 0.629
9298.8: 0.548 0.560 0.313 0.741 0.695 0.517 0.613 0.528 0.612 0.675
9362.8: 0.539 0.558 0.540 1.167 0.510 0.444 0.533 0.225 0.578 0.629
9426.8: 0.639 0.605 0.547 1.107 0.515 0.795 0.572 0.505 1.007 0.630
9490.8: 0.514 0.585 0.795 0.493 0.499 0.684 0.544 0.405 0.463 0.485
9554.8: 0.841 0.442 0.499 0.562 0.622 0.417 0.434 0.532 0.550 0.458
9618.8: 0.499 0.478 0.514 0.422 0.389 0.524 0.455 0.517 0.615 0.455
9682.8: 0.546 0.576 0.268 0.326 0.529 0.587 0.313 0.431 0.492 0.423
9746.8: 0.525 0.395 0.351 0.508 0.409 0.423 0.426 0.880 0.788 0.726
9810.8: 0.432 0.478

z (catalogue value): 1.492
